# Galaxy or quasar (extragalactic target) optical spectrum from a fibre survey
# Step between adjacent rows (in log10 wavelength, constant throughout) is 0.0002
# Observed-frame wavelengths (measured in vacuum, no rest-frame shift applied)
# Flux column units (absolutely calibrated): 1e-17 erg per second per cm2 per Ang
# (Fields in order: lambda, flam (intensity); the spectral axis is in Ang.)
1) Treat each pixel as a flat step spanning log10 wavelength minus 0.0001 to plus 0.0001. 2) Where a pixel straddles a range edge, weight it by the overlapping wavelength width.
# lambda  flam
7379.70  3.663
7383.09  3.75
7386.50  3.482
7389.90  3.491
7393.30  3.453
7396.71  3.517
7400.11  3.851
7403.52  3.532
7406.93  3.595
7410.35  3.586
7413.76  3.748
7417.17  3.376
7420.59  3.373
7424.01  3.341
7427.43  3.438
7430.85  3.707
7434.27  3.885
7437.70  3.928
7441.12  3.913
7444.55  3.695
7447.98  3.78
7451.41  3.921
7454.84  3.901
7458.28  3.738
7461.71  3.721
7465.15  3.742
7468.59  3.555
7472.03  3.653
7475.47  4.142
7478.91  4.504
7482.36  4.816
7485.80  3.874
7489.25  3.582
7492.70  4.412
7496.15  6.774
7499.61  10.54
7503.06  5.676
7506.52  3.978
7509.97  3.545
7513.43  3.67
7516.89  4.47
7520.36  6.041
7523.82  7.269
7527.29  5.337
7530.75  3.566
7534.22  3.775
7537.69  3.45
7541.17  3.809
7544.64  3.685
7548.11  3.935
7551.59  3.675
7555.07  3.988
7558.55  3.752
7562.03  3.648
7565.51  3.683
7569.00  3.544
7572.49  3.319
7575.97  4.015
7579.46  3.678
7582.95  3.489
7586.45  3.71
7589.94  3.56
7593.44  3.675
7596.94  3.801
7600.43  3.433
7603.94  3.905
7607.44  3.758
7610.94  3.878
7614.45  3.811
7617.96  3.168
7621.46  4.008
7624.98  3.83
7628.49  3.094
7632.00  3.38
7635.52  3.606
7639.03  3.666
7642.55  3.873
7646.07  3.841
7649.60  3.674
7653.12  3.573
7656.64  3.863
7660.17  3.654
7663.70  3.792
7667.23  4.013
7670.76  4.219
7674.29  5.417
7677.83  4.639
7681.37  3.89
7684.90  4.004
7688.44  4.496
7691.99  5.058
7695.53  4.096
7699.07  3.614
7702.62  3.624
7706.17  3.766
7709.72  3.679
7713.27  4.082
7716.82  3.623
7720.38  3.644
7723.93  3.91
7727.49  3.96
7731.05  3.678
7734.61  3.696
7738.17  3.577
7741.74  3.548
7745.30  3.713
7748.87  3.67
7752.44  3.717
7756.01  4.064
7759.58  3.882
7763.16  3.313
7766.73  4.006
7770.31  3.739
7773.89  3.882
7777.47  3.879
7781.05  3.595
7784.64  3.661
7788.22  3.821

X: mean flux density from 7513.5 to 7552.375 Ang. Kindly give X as 4.44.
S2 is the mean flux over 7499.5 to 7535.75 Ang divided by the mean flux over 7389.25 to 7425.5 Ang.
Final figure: 1.42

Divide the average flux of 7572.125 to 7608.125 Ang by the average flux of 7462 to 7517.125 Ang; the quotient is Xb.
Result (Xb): 0.8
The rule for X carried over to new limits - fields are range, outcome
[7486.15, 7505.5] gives 5.95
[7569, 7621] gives 3.66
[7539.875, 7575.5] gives 3.71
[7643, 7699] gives 4.13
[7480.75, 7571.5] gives 4.54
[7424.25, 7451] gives 3.75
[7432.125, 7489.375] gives 3.91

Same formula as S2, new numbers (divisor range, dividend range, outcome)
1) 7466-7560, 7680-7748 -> 0.85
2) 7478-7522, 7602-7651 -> 0.72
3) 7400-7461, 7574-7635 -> 0.99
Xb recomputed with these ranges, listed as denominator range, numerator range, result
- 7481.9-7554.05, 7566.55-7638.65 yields 0.77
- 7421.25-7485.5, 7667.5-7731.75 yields 1.06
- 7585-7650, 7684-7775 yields 1.05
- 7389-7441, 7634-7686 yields 1.11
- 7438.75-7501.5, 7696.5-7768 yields 0.84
